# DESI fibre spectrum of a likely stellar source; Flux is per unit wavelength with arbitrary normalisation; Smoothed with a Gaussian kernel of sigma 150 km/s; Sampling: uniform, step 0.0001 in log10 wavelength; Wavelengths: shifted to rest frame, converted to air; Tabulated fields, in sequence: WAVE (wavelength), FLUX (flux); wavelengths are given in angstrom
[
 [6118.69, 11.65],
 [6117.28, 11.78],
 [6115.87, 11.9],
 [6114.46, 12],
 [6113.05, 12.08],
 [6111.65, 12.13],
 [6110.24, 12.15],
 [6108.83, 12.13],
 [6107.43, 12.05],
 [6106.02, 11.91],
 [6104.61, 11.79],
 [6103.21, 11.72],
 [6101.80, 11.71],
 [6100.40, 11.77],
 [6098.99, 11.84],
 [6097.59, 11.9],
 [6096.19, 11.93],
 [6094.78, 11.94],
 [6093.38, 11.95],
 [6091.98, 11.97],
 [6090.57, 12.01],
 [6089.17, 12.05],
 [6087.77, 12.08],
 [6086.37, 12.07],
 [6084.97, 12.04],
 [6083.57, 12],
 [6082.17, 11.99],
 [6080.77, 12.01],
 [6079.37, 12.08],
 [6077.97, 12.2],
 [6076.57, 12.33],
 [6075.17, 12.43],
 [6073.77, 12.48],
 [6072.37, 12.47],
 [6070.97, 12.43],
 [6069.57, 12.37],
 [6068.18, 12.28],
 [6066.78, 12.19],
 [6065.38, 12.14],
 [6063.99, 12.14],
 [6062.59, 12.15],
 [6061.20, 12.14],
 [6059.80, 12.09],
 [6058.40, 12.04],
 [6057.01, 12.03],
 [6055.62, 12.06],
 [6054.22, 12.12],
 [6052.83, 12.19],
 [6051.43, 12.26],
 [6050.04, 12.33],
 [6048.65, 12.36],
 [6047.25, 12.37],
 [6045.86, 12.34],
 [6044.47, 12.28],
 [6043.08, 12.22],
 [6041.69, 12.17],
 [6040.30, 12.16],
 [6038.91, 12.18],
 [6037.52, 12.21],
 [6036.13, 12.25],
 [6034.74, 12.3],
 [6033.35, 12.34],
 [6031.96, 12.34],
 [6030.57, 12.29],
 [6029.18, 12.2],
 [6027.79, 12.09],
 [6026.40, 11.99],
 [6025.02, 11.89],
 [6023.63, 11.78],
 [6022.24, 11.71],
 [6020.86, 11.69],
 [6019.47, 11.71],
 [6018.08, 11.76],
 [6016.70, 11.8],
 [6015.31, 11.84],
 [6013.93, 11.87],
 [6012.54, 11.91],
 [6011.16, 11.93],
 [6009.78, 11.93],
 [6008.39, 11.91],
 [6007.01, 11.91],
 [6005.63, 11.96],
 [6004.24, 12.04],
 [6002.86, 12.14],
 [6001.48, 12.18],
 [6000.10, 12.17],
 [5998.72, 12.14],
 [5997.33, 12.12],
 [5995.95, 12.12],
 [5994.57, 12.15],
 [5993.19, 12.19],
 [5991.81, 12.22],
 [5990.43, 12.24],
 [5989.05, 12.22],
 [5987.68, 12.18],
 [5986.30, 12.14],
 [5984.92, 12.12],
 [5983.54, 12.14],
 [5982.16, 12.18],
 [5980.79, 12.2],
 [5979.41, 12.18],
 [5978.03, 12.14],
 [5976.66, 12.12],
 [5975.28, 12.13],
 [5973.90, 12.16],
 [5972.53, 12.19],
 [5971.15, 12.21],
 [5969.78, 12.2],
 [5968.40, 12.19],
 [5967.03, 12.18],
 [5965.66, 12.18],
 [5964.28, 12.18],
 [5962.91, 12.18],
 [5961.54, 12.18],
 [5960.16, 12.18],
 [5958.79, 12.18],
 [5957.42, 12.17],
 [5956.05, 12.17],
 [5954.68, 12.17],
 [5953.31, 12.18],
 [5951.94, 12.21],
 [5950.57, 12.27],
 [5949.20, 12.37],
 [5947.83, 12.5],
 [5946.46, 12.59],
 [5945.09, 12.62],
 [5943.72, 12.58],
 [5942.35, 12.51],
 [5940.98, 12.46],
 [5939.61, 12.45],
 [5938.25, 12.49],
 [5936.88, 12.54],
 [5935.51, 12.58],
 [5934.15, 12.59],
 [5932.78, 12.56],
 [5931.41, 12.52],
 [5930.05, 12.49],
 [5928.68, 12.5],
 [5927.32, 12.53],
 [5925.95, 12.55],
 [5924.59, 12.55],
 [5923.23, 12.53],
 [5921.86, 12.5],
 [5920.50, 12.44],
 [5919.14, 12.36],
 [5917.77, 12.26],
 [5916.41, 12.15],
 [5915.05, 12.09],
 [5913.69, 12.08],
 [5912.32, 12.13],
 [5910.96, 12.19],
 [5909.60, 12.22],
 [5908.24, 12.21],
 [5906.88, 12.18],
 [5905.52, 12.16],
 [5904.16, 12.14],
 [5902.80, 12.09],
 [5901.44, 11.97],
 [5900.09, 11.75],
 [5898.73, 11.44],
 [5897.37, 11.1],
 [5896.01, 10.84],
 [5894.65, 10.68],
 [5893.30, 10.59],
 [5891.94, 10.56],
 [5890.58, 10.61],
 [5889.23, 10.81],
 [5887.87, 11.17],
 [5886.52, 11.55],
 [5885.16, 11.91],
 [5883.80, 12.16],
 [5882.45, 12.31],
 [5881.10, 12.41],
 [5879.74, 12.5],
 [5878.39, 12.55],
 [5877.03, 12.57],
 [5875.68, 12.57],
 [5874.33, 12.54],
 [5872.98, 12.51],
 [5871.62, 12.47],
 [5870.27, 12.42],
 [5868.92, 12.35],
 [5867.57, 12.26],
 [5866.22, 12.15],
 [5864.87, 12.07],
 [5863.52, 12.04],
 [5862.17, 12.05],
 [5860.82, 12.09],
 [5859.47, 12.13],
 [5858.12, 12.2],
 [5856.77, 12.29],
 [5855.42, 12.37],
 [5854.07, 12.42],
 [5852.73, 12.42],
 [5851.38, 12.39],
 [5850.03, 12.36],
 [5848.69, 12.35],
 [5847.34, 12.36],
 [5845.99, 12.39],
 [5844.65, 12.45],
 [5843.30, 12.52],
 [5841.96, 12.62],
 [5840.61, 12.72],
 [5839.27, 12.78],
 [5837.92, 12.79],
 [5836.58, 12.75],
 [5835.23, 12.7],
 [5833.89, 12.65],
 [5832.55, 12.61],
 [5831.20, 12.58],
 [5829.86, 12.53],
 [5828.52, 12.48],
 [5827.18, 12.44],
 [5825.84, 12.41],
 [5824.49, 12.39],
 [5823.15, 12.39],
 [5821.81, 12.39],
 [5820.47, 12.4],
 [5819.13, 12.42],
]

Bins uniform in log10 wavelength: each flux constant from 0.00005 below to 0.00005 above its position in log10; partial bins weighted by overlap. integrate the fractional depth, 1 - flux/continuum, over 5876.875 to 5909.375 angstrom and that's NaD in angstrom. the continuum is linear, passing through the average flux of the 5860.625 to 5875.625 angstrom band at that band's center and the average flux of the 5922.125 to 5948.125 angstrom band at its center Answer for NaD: 1.86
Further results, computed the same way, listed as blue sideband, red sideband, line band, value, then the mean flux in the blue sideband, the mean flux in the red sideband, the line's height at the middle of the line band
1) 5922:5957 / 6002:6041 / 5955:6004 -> 0.3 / 12.5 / 12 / 12.2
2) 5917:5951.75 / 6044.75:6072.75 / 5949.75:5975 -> 0.5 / 12.5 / 12.2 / 12.4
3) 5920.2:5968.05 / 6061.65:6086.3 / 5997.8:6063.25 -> 1.0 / 12.4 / 12.2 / 12.3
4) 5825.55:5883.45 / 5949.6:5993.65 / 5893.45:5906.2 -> 0.8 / 12.4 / 12.2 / 12.3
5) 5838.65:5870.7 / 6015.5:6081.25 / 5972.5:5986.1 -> 0.1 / 12.3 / 12.2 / 12.2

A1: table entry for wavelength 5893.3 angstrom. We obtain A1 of 10.59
